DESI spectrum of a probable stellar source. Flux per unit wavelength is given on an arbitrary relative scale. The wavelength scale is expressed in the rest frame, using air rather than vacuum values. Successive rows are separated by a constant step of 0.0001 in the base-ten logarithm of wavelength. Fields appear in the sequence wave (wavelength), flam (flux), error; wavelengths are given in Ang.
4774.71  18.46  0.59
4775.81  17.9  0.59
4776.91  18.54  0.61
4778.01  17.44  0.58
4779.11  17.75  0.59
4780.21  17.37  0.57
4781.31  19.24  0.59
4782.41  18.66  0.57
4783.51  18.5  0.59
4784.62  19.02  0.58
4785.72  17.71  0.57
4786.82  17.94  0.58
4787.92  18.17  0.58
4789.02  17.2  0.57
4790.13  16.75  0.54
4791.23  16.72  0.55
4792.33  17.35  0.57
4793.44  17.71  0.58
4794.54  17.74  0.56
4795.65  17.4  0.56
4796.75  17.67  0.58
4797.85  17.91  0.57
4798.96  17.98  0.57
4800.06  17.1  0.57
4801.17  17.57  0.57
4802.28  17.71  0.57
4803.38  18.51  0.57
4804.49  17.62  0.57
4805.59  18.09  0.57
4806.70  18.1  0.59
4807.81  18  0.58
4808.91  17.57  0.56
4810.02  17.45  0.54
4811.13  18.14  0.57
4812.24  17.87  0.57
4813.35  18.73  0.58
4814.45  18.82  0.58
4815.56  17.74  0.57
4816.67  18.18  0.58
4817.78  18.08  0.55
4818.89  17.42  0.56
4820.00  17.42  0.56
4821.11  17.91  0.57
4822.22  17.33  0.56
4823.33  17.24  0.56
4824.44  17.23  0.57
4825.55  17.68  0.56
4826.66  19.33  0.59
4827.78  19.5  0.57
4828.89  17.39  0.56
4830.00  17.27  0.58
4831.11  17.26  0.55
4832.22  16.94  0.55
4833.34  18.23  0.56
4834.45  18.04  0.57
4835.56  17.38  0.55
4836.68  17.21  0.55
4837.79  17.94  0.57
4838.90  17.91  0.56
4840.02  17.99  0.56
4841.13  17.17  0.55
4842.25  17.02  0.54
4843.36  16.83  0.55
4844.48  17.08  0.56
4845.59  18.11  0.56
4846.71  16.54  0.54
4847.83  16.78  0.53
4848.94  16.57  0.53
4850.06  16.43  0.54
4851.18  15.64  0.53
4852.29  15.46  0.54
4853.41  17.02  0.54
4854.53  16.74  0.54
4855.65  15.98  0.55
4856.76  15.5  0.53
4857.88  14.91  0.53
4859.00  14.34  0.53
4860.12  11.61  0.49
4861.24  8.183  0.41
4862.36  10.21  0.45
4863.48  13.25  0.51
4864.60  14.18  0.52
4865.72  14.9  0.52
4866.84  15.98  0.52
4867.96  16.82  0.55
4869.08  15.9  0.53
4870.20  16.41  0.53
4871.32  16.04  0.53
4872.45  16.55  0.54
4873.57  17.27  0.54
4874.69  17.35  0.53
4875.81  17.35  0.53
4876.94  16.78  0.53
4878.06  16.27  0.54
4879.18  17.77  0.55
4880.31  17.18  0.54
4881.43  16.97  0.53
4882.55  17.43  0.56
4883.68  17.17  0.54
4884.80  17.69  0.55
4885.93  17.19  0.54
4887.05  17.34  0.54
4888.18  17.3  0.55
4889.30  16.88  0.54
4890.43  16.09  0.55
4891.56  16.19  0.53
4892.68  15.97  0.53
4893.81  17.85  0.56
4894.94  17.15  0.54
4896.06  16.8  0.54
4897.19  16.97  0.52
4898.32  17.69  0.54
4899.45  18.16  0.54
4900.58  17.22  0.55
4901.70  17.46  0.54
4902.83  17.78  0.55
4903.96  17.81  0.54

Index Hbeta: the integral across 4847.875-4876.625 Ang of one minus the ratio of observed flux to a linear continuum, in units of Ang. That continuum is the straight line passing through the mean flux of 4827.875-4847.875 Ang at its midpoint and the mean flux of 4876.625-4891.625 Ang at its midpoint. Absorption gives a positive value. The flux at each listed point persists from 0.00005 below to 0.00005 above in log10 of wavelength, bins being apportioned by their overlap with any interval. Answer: 3.3 Ang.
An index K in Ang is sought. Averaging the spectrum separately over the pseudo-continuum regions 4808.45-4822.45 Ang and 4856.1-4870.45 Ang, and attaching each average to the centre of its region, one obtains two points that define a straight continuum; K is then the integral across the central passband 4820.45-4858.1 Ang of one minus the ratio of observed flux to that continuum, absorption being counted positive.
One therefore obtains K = -2.9 Ang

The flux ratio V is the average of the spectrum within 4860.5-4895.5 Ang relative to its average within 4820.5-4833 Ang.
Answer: 0.9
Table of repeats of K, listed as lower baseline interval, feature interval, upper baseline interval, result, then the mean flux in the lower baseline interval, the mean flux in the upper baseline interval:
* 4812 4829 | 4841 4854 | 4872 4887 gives 0.7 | 18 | 17.2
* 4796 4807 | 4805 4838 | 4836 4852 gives -0.7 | 17.8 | 17.1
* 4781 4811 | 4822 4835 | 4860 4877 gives -1.0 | 17.8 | 15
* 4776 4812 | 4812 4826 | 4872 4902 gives -0.1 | 17.8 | 17.1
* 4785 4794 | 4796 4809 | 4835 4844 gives -0.3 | 17.5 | 17.4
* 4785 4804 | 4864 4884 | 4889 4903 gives 0.7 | 17.6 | 17.1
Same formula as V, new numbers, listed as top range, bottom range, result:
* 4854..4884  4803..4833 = 0.87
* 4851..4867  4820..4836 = 0.80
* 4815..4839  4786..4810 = 1.01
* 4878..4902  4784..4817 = 0.96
